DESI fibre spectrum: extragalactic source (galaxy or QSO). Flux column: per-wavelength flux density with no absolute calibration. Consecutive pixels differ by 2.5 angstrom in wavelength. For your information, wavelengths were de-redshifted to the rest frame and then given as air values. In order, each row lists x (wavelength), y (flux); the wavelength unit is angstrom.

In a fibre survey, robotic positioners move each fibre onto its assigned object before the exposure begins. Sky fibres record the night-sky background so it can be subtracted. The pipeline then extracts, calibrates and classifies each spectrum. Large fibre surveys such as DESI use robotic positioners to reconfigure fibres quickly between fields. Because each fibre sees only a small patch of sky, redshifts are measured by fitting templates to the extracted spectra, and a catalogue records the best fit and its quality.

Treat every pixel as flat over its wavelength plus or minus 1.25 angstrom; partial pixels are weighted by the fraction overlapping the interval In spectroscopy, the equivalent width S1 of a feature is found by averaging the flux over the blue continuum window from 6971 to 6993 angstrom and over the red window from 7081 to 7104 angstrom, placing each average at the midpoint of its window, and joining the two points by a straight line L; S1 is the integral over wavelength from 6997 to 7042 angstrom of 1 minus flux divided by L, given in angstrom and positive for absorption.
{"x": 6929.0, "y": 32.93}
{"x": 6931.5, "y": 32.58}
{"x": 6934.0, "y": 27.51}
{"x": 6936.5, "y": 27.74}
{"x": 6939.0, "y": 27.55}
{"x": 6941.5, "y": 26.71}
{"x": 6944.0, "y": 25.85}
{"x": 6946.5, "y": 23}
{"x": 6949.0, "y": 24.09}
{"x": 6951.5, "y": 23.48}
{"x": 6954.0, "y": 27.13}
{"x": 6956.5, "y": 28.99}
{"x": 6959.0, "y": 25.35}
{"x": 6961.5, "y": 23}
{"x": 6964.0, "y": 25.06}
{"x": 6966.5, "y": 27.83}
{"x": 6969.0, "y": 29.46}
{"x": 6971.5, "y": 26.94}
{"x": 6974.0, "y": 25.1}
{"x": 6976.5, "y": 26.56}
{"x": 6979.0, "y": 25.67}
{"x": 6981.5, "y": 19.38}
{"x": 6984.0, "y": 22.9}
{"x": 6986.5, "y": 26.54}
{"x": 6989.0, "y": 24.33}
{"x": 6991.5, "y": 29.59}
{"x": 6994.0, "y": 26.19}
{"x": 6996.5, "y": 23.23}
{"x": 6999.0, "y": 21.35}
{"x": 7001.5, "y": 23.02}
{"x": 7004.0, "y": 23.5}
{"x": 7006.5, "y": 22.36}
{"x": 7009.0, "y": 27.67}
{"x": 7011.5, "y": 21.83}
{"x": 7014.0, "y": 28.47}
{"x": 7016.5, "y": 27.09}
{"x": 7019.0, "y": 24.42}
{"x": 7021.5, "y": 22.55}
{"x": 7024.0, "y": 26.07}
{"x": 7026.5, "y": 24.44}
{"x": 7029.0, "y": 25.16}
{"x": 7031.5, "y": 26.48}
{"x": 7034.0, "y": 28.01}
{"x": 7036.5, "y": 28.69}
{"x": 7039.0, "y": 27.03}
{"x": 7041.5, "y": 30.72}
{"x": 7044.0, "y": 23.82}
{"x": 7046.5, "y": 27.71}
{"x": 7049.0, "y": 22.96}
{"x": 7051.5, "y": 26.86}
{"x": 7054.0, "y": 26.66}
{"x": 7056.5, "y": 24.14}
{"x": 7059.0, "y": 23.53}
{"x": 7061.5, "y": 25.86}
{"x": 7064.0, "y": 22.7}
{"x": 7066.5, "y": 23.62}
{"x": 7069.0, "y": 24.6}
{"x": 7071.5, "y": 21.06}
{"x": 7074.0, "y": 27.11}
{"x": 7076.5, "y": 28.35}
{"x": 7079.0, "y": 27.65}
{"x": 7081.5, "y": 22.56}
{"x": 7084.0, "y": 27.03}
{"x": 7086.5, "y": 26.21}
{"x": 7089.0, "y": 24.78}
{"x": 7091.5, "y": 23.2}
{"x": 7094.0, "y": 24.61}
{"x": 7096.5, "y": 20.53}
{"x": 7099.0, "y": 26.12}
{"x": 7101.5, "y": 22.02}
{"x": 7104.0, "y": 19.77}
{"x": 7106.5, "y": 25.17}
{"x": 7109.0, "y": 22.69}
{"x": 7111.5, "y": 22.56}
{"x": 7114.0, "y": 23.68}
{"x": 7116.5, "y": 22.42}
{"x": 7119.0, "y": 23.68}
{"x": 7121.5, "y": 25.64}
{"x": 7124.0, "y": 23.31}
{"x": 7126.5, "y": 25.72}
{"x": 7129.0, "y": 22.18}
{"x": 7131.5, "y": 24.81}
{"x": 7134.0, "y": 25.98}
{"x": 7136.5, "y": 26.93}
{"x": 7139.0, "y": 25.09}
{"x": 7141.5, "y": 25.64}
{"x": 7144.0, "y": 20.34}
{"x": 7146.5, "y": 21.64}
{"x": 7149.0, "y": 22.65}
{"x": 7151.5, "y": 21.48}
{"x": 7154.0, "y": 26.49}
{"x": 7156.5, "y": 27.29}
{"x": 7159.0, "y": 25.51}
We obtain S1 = -1.14 angstrom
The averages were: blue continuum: 25.2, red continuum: 23.9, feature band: 25.4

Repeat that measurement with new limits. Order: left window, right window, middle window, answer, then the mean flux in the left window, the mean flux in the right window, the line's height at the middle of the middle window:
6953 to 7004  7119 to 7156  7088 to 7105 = 1.0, 25.3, 24.2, 24.5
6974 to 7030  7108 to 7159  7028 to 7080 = -3.0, 24.7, 24.1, 24.4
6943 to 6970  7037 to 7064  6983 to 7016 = 1.3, 25.7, 25.9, 25.8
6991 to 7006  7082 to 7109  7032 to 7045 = -2.0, 24.1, 23.8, 24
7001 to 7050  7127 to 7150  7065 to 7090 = -0.4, 25.7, 24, 24.9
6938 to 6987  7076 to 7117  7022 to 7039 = -1.1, 25.5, 24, 24.8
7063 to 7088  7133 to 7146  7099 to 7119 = 1.6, 25.1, 24.6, 24.8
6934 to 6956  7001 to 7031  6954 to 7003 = 0.1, 25.9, 24.8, 25.4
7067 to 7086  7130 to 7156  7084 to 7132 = 2.2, 25.4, 24.2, 24.8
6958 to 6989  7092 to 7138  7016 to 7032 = -0.2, 25.3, 23.8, 24.7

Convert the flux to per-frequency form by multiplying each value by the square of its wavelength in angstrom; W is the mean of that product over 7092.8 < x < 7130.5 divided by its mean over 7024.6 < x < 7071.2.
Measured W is 0.9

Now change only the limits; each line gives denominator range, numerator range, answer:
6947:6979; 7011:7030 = 0.98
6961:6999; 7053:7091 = 1.01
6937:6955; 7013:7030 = 1.02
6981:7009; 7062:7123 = 1.03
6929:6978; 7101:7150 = 0.93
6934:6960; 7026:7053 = 1.05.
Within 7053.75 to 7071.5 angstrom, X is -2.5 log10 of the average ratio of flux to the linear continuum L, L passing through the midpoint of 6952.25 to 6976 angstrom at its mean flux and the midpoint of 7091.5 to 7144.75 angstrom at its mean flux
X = 0.03 mag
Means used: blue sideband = 26.5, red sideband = 23.8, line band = 24.1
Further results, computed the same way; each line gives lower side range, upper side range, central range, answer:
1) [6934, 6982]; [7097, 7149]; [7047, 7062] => -0.02 mag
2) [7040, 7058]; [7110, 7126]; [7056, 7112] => 0.03 mag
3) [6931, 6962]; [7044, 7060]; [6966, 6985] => 0.03 mag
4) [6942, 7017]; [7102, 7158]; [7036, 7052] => -0.09 mag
